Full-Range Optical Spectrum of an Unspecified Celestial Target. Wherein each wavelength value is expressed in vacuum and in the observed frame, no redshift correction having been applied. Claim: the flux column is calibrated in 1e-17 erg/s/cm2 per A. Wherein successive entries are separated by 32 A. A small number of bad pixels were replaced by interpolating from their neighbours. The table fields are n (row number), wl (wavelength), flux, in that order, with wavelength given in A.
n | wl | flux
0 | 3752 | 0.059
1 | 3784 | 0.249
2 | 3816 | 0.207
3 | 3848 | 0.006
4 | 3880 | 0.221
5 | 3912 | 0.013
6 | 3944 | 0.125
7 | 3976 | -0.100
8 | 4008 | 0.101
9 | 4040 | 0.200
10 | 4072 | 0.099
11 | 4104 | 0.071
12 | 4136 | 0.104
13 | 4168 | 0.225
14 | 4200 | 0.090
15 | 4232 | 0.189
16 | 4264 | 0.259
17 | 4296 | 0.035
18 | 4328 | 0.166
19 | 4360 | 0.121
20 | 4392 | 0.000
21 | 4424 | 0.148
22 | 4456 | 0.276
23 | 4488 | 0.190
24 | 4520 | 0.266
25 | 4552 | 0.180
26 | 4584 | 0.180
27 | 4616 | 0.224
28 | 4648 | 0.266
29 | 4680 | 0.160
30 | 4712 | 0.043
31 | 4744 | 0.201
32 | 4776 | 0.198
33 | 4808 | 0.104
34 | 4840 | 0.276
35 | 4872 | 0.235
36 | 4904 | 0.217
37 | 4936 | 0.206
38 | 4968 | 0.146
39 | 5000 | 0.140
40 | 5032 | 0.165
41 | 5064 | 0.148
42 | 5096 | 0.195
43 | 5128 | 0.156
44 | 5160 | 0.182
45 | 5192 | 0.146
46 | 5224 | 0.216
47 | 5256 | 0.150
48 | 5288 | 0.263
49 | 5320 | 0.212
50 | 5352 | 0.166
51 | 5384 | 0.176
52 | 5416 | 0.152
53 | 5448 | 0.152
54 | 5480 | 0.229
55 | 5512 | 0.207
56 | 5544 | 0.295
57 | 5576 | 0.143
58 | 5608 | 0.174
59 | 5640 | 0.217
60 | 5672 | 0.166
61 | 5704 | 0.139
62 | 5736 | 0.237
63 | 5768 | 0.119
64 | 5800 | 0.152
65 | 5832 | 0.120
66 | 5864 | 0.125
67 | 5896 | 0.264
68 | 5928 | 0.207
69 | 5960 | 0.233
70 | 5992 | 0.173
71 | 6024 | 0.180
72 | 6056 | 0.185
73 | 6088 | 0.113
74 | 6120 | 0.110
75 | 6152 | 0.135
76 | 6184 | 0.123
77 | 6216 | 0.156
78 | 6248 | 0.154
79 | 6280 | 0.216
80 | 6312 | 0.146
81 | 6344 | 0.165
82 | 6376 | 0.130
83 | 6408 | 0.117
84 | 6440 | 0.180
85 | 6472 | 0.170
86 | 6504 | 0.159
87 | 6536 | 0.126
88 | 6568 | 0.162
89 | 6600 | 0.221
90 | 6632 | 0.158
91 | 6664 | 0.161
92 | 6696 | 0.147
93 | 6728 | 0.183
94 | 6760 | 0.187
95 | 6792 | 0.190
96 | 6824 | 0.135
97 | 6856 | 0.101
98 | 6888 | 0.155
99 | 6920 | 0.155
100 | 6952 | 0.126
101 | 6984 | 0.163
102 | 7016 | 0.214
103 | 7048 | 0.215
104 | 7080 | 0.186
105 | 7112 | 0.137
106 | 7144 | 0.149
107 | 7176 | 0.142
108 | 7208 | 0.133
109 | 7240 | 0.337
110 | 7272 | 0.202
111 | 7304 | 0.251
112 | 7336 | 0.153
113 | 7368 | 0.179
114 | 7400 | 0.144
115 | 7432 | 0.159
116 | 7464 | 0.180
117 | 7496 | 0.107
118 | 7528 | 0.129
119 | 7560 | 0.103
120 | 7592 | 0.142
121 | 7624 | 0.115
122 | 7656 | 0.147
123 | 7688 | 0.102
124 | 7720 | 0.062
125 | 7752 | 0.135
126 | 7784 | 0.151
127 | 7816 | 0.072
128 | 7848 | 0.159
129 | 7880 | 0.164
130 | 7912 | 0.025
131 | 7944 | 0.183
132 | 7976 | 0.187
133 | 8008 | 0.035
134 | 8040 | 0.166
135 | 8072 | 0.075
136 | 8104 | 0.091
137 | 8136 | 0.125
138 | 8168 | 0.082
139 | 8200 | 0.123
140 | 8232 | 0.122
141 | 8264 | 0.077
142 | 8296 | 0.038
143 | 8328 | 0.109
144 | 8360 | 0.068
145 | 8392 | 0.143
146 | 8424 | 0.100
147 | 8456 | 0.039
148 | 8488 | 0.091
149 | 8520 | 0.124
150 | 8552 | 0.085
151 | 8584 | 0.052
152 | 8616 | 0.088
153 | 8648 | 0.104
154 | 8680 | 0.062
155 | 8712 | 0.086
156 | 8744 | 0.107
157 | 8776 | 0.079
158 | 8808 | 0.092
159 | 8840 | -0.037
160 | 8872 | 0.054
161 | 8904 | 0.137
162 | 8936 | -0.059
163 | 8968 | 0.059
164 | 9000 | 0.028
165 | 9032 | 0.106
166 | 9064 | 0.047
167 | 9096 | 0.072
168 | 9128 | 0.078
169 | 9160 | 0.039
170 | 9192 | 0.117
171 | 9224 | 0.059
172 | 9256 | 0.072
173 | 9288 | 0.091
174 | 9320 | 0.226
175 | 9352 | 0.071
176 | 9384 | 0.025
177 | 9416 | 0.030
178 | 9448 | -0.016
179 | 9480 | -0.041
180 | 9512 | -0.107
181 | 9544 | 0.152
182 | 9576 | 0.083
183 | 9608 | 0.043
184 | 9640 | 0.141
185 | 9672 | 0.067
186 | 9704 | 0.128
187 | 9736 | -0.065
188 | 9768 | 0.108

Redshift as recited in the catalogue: 0.105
